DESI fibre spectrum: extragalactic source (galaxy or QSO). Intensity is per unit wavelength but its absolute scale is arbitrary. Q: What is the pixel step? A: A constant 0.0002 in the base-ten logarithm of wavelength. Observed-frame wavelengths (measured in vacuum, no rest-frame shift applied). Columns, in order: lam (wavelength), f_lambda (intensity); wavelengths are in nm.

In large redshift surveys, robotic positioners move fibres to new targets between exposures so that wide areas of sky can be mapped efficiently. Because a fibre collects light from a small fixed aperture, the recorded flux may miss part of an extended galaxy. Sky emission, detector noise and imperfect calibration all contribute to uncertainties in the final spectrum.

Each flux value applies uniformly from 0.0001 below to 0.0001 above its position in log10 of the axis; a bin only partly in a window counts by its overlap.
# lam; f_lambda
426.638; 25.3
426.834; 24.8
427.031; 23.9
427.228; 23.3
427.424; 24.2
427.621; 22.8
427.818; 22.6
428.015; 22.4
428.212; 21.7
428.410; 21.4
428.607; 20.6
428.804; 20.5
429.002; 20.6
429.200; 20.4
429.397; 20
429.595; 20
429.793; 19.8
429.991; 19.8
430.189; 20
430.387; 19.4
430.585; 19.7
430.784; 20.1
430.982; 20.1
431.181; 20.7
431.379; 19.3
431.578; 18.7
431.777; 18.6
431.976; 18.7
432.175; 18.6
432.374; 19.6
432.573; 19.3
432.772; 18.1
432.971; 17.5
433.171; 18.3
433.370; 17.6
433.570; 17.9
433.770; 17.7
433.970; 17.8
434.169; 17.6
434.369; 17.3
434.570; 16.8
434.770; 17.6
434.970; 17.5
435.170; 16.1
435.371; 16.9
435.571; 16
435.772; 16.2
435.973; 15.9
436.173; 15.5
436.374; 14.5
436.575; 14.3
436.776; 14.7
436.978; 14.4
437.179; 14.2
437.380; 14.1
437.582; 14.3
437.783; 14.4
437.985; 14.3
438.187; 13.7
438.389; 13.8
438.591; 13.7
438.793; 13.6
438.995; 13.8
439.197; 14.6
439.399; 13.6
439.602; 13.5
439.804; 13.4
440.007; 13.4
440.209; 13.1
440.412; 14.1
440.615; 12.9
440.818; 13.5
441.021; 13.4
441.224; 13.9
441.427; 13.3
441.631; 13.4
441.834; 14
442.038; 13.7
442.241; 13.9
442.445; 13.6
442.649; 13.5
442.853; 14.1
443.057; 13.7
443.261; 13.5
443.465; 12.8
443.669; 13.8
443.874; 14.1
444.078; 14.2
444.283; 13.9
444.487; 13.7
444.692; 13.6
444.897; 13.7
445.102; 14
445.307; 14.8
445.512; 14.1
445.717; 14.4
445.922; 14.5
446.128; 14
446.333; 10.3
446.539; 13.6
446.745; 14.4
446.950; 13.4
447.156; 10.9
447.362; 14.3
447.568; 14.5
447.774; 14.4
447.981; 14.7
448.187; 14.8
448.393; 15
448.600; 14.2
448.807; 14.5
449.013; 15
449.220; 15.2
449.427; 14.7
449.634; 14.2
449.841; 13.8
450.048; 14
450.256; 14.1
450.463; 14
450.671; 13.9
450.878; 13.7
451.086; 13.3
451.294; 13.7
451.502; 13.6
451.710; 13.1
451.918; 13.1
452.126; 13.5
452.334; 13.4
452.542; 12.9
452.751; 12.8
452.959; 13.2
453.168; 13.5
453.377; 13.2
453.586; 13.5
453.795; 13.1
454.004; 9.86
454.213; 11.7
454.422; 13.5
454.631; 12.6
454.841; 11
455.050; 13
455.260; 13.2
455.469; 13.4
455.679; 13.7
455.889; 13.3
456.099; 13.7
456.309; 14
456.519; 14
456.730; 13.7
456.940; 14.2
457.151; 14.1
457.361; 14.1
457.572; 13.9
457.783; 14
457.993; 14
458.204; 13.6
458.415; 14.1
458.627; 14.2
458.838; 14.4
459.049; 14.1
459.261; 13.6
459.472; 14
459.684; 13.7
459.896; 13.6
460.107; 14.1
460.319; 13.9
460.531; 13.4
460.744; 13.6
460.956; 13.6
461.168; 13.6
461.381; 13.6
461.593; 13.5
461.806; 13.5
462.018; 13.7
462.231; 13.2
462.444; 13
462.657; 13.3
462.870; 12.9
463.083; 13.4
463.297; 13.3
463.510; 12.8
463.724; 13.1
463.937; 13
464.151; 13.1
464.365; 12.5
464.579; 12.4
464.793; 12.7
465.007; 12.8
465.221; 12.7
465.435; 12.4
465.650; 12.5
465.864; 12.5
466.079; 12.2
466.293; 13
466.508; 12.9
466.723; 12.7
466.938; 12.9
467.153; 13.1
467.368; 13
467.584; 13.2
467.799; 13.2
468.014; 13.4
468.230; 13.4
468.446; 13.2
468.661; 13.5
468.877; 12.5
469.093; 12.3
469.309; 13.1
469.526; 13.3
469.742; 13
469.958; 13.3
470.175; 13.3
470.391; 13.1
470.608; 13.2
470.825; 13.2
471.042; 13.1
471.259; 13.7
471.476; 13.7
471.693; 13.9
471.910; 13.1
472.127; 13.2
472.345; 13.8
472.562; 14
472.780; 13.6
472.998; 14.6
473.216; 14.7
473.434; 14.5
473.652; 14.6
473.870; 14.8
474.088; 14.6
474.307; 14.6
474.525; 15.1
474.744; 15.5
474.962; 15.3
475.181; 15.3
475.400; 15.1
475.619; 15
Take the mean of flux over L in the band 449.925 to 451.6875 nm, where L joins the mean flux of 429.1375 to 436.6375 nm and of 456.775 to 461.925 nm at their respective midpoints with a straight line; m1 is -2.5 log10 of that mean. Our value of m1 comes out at 0.11 mag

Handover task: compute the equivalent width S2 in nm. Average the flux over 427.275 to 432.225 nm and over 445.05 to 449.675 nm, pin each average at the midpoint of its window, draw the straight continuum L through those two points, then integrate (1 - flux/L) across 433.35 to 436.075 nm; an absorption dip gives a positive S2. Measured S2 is 0.24 nm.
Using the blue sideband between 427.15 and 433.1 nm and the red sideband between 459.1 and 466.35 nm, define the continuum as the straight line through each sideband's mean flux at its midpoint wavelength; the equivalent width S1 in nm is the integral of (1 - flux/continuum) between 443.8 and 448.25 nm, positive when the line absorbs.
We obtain 0.79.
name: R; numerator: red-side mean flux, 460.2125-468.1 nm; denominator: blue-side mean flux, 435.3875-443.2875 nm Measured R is 0.93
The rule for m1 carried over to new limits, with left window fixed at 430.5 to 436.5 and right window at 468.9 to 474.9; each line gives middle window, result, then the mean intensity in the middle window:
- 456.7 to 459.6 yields 0.093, 14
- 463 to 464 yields 0.123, 13.1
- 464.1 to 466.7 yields 0.149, 12.6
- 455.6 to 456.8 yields 0.129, 13.7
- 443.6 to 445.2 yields 0.202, 13.9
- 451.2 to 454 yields 0.202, 13.2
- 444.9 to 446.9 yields 0.199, 13.8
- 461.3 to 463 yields 0.115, 13.3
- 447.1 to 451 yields 0.141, 14.2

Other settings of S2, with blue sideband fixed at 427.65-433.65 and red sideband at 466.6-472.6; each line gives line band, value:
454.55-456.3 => 0.286 nm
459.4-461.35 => 0.140 nm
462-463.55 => 0.127 nm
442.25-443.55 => 0.304 nm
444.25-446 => 0.329 nm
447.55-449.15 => 0.204 nm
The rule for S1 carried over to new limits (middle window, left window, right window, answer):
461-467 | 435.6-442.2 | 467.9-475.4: 0.39 nm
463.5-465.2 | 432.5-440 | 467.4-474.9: 0.15 nm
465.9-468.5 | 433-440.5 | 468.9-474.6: 0.17 nm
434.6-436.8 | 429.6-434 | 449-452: 0.24 nm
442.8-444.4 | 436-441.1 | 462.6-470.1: 0.00 nm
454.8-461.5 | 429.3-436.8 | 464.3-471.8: 0.32 nm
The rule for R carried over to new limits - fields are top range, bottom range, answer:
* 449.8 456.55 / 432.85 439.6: 0.85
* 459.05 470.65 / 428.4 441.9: 0.79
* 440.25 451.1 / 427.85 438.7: 0.78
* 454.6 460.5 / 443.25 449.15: 0.98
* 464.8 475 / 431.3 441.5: 0.86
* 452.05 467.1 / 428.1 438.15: 0.74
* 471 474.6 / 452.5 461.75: 1.05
